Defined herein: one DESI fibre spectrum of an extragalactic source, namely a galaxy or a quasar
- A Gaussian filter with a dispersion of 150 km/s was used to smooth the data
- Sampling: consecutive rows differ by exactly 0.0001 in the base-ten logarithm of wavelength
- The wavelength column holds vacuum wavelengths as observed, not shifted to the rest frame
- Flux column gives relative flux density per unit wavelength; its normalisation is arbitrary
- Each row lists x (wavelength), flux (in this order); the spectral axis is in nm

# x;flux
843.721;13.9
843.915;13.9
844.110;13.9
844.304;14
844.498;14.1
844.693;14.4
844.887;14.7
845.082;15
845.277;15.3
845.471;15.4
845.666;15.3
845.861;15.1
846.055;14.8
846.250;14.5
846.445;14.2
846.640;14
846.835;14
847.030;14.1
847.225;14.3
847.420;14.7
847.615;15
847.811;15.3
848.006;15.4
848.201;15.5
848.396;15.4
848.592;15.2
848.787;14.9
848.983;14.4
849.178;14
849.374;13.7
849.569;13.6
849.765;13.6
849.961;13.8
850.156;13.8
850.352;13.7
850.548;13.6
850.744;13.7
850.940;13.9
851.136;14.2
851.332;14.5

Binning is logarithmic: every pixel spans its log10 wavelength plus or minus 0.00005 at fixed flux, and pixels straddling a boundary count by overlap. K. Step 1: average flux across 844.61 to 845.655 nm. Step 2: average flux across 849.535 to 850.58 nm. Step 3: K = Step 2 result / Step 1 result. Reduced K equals 0.91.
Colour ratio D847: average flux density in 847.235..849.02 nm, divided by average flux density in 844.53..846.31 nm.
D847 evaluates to 1.01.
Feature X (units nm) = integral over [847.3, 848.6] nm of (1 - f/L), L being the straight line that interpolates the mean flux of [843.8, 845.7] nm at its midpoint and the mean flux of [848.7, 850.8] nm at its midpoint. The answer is -0.098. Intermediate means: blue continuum 14.6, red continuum 13.9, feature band 15.2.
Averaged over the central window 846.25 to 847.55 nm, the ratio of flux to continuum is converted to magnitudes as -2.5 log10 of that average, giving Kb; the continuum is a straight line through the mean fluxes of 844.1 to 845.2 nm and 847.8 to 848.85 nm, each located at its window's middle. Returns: 0.05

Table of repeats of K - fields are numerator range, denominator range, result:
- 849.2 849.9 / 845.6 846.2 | 0.91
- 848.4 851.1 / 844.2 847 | 0.96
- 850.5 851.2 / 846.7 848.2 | 0.94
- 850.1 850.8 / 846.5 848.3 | 0.93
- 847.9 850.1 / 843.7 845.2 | 1.02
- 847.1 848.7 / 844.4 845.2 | 1.04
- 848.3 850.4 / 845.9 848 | 0.98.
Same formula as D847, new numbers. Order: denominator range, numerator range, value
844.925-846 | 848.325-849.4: 0.96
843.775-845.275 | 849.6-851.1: 0.96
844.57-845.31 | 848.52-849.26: 0.99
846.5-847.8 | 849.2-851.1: 0.95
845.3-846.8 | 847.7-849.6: 1.00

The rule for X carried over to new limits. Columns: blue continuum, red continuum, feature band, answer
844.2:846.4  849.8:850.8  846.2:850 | -0.08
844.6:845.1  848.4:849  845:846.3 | -0.03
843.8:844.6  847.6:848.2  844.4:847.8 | 0.00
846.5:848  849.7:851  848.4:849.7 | -0.03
